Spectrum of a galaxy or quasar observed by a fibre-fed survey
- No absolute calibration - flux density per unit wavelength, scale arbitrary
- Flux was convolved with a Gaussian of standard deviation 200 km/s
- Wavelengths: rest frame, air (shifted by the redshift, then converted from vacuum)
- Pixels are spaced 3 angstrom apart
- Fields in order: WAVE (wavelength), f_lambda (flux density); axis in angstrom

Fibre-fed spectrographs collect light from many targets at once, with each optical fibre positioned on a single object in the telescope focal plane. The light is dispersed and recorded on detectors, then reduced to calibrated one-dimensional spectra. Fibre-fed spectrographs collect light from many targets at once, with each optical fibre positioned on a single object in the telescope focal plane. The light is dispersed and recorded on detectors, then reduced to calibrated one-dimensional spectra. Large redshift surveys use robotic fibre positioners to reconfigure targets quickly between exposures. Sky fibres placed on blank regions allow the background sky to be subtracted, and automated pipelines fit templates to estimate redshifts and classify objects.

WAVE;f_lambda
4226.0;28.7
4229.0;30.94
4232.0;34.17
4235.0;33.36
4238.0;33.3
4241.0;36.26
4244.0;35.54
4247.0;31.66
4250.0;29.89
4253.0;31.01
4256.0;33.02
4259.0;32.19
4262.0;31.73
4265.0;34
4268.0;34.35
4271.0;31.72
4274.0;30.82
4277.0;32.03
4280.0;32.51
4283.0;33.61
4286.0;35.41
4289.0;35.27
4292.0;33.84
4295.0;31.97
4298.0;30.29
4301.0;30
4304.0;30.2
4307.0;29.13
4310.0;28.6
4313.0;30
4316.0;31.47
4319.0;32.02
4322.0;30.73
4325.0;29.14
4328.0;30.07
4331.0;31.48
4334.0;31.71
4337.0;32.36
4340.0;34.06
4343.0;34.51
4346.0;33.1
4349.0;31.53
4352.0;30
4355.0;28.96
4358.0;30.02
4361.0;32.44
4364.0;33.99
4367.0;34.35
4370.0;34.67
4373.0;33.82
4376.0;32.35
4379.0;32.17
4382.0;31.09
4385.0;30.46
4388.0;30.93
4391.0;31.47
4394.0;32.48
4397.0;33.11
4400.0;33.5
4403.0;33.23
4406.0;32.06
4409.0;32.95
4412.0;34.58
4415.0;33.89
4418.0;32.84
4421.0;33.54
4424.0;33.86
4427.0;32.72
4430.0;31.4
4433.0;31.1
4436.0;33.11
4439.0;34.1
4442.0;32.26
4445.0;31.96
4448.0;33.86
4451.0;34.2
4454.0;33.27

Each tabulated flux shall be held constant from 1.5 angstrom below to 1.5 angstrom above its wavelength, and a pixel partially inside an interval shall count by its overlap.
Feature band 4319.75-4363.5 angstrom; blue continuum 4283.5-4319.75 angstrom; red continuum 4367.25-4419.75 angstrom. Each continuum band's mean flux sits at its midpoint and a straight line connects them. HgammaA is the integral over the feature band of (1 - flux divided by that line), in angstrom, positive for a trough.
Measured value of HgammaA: 0.77 angstrom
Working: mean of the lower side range 31.6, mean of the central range 31.5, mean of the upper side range 32.7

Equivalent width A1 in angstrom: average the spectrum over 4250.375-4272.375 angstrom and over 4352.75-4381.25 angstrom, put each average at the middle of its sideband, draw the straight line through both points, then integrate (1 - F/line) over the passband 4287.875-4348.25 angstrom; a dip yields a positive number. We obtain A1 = 1.78 angstrom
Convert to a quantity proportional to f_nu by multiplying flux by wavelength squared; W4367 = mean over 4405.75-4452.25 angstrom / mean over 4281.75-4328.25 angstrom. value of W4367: 1.11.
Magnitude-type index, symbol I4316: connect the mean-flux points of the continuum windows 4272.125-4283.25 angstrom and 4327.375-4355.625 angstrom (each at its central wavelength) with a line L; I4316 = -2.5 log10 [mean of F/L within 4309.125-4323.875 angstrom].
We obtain 0.047 mag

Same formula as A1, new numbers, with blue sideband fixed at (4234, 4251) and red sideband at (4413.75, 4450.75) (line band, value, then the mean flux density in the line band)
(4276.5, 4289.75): -0.19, 33.8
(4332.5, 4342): 0.11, 32.8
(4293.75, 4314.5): 2.04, 30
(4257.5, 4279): 0.62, 32.4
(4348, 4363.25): 1.11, 30.7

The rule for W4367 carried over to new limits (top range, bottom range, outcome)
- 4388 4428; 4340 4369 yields 1.05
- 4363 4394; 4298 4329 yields 1.11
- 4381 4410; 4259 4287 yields 1.04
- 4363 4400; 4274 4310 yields 1.06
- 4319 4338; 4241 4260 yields 0.99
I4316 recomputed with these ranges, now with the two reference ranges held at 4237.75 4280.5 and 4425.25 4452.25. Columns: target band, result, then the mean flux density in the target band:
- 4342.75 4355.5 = 0.04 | 31.5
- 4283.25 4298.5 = -0.03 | 33.6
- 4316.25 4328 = 0.07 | 30.6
